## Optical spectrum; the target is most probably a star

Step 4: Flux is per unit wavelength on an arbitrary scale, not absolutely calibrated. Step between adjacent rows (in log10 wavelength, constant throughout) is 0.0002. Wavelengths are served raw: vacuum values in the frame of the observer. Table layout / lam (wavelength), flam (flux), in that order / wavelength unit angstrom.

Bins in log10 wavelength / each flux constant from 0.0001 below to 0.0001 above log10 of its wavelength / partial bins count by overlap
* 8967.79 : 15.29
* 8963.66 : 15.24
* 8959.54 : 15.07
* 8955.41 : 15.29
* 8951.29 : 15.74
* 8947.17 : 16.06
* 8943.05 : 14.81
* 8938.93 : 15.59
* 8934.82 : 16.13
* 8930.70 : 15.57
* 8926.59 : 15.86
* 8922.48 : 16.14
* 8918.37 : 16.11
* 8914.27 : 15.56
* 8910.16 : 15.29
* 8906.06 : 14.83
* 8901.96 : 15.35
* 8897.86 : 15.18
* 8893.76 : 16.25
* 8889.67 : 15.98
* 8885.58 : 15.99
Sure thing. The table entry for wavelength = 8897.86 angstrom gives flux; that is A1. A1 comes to 15.18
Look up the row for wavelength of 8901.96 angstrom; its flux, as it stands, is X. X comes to 15.35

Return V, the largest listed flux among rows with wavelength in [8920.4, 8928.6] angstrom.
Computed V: 16.14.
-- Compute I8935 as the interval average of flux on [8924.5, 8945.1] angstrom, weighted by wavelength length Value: 15.6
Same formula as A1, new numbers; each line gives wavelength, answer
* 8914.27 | 15.56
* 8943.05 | 14.81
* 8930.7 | 15.57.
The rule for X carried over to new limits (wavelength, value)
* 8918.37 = 16.11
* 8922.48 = 16.14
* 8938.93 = 15.59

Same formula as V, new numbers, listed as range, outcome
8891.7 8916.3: 16.25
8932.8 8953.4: 16.13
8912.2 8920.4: 16.11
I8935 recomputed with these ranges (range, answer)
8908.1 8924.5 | 15.8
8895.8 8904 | 15.3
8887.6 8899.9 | 15.8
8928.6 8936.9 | 15.9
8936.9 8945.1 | 15.2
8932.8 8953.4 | 15.7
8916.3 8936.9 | 16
